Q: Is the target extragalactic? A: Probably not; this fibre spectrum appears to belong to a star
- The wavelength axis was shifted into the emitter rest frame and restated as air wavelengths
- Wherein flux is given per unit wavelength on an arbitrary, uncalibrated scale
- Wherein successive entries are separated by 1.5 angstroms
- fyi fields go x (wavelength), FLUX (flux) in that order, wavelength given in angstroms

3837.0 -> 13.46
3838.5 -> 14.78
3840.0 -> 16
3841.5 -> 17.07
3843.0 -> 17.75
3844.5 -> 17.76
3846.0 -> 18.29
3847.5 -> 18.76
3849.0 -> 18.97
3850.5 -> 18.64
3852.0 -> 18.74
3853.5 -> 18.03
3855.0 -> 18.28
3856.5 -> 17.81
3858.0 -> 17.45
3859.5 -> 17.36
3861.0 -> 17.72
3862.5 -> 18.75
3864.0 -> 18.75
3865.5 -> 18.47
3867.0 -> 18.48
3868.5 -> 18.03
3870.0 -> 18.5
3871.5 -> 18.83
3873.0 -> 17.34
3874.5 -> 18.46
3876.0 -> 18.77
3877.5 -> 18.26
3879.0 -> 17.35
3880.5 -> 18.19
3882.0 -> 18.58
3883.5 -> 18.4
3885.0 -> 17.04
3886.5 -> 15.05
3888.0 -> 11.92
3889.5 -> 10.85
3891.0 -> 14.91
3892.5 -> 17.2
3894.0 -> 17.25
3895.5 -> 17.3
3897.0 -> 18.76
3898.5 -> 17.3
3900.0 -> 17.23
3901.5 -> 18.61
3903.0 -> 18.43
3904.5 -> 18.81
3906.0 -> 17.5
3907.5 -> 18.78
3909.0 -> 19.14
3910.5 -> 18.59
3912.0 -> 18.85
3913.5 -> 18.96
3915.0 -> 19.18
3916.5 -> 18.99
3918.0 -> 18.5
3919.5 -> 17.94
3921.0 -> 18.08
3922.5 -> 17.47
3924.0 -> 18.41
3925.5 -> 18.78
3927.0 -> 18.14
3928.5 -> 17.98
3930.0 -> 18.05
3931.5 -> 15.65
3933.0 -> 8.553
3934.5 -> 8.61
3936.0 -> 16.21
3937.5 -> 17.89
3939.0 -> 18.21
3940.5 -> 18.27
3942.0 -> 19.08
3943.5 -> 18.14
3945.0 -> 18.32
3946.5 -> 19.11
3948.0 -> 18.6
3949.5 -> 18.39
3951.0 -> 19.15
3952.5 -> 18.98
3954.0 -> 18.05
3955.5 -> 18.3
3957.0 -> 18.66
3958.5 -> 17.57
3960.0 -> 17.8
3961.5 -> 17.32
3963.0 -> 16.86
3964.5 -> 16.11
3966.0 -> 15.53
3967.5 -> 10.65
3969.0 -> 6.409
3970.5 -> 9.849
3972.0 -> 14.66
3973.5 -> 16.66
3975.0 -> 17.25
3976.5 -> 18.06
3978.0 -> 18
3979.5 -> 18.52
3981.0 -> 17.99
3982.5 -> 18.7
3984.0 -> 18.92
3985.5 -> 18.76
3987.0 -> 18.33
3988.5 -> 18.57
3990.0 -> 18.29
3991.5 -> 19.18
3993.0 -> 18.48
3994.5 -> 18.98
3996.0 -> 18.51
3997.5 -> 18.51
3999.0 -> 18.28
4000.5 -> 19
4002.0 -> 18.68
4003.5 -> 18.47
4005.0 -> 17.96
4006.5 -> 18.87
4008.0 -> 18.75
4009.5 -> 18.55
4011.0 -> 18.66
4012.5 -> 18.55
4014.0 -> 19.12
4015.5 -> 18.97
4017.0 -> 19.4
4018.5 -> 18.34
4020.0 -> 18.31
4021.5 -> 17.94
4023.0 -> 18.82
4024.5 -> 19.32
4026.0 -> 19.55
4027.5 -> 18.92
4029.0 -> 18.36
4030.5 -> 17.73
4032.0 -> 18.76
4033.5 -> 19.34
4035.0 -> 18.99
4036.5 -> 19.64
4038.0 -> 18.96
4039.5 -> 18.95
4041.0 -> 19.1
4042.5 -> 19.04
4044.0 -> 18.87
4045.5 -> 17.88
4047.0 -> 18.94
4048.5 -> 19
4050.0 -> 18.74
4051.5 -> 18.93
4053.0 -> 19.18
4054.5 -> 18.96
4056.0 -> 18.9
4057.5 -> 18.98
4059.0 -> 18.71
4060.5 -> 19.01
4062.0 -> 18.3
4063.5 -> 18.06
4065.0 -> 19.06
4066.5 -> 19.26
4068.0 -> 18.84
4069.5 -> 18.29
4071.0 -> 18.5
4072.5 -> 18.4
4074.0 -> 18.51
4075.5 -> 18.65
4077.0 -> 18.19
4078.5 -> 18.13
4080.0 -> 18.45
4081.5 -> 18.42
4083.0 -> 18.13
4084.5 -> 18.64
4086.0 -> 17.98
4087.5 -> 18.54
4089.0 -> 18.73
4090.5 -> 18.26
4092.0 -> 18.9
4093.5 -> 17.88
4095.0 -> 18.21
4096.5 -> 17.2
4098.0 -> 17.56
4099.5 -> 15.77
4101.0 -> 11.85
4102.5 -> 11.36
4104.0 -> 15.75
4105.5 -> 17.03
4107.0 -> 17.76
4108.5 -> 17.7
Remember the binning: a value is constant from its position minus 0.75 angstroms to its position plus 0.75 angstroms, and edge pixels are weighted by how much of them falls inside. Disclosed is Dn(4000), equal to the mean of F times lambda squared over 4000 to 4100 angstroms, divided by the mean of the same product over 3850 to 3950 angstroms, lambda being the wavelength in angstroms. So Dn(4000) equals 1.1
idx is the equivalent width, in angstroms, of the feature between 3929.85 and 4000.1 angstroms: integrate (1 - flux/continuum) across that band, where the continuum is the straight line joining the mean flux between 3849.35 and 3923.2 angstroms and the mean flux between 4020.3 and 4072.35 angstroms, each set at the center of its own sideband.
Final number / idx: 5.0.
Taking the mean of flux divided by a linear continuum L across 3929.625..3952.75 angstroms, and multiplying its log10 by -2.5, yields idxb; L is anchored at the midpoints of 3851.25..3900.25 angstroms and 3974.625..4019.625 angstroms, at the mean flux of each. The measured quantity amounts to 0.07 mag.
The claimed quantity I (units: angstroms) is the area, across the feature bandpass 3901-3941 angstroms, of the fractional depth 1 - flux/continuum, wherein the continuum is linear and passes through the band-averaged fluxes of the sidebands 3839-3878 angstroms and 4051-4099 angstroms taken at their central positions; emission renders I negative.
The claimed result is 1.6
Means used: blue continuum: 18.1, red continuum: 18.5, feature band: 17.5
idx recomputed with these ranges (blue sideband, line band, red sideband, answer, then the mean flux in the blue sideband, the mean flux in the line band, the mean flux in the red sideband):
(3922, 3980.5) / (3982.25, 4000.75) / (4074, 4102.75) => -1.9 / 16.6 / 18.6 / 17.5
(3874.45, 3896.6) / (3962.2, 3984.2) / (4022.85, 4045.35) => 3.0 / 16.6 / 15.5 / 18.9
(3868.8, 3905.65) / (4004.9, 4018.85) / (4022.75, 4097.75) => -0.4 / 17.2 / 18.8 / 18.7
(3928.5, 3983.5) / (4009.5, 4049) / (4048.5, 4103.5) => -3.1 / 16.5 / 18.8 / 18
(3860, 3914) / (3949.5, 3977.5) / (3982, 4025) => 3.4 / 17.6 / 16.1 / 18.7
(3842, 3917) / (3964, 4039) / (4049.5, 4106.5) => 0.3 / 17.8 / 17.8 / 17.9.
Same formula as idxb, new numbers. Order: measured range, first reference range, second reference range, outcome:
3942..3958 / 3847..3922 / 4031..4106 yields -0.036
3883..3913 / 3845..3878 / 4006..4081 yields 0.079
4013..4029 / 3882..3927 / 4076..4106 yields -0.088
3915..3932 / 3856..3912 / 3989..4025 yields -0.009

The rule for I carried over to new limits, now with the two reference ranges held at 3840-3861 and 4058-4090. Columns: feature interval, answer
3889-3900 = 1.02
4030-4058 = -0.69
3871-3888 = 0.46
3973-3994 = 0.01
